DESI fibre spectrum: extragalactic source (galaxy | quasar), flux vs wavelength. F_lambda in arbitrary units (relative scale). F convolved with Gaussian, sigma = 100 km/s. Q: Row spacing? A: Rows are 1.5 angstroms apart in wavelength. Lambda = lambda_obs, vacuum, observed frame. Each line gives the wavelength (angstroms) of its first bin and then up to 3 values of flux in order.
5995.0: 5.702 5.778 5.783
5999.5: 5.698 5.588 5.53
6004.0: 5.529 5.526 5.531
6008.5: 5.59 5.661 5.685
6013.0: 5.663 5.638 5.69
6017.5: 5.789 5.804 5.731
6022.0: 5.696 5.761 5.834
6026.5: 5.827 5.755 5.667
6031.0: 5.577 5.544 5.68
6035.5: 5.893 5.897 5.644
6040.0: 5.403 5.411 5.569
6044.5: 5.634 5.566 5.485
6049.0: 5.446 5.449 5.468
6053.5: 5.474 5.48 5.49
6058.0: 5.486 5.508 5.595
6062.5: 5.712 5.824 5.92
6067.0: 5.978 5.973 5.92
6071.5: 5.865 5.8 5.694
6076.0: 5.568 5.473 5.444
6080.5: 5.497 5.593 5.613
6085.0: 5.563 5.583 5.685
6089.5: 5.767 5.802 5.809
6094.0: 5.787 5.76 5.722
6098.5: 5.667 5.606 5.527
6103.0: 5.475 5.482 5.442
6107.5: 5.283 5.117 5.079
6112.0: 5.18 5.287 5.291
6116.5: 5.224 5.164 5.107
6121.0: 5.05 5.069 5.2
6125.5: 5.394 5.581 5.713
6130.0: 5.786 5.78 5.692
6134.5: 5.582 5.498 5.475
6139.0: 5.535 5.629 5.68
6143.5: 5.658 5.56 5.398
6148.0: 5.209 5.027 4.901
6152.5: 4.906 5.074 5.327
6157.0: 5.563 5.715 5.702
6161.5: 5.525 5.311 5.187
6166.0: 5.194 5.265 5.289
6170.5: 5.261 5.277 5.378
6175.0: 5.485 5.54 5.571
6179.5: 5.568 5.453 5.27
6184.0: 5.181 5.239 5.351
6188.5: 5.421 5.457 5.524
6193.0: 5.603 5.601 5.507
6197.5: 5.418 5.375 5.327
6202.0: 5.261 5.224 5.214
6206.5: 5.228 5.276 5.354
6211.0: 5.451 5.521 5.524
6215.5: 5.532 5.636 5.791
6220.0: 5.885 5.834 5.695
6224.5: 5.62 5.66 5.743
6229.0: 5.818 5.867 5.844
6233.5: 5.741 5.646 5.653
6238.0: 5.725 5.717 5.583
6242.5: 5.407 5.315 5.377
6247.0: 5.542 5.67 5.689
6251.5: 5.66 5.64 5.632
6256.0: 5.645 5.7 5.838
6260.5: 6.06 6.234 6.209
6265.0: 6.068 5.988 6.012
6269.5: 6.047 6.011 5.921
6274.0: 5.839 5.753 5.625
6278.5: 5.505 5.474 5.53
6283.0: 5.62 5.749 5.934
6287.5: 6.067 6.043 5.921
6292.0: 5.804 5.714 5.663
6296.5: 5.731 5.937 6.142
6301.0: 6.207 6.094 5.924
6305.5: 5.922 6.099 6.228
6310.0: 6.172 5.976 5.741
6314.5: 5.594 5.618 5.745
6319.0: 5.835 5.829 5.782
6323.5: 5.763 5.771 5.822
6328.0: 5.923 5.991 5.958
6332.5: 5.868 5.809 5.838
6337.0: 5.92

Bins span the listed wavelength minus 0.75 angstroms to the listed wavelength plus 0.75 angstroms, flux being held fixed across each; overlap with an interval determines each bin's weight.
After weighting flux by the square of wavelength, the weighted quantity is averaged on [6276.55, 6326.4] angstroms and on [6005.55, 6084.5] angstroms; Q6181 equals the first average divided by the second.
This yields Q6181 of 1.1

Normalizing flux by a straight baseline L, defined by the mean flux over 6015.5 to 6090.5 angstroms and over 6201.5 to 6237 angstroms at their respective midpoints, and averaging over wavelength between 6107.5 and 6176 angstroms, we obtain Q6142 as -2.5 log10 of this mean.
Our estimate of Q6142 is 0.05 mag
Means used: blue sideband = 5.65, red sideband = 5.59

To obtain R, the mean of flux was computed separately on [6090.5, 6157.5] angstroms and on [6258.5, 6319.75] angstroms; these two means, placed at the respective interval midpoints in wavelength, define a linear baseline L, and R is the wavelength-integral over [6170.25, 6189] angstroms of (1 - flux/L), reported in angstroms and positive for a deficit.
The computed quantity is 0.7 angstroms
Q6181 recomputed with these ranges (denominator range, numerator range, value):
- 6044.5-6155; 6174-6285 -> 1.06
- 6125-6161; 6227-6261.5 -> 1.07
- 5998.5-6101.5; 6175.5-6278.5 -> 1.05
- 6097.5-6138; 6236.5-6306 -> 1.13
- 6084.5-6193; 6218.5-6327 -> 1.12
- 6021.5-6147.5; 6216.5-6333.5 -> 1.11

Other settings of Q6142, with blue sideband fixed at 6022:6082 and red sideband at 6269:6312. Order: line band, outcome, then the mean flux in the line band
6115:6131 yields 0.08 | 5.33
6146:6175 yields 0.09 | 5.29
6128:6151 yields 0.04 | 5.53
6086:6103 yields 0.00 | 5.69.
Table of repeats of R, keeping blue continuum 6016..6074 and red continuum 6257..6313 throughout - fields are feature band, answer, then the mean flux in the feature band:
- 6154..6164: 0.5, 5.48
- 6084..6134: 2.3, 5.48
